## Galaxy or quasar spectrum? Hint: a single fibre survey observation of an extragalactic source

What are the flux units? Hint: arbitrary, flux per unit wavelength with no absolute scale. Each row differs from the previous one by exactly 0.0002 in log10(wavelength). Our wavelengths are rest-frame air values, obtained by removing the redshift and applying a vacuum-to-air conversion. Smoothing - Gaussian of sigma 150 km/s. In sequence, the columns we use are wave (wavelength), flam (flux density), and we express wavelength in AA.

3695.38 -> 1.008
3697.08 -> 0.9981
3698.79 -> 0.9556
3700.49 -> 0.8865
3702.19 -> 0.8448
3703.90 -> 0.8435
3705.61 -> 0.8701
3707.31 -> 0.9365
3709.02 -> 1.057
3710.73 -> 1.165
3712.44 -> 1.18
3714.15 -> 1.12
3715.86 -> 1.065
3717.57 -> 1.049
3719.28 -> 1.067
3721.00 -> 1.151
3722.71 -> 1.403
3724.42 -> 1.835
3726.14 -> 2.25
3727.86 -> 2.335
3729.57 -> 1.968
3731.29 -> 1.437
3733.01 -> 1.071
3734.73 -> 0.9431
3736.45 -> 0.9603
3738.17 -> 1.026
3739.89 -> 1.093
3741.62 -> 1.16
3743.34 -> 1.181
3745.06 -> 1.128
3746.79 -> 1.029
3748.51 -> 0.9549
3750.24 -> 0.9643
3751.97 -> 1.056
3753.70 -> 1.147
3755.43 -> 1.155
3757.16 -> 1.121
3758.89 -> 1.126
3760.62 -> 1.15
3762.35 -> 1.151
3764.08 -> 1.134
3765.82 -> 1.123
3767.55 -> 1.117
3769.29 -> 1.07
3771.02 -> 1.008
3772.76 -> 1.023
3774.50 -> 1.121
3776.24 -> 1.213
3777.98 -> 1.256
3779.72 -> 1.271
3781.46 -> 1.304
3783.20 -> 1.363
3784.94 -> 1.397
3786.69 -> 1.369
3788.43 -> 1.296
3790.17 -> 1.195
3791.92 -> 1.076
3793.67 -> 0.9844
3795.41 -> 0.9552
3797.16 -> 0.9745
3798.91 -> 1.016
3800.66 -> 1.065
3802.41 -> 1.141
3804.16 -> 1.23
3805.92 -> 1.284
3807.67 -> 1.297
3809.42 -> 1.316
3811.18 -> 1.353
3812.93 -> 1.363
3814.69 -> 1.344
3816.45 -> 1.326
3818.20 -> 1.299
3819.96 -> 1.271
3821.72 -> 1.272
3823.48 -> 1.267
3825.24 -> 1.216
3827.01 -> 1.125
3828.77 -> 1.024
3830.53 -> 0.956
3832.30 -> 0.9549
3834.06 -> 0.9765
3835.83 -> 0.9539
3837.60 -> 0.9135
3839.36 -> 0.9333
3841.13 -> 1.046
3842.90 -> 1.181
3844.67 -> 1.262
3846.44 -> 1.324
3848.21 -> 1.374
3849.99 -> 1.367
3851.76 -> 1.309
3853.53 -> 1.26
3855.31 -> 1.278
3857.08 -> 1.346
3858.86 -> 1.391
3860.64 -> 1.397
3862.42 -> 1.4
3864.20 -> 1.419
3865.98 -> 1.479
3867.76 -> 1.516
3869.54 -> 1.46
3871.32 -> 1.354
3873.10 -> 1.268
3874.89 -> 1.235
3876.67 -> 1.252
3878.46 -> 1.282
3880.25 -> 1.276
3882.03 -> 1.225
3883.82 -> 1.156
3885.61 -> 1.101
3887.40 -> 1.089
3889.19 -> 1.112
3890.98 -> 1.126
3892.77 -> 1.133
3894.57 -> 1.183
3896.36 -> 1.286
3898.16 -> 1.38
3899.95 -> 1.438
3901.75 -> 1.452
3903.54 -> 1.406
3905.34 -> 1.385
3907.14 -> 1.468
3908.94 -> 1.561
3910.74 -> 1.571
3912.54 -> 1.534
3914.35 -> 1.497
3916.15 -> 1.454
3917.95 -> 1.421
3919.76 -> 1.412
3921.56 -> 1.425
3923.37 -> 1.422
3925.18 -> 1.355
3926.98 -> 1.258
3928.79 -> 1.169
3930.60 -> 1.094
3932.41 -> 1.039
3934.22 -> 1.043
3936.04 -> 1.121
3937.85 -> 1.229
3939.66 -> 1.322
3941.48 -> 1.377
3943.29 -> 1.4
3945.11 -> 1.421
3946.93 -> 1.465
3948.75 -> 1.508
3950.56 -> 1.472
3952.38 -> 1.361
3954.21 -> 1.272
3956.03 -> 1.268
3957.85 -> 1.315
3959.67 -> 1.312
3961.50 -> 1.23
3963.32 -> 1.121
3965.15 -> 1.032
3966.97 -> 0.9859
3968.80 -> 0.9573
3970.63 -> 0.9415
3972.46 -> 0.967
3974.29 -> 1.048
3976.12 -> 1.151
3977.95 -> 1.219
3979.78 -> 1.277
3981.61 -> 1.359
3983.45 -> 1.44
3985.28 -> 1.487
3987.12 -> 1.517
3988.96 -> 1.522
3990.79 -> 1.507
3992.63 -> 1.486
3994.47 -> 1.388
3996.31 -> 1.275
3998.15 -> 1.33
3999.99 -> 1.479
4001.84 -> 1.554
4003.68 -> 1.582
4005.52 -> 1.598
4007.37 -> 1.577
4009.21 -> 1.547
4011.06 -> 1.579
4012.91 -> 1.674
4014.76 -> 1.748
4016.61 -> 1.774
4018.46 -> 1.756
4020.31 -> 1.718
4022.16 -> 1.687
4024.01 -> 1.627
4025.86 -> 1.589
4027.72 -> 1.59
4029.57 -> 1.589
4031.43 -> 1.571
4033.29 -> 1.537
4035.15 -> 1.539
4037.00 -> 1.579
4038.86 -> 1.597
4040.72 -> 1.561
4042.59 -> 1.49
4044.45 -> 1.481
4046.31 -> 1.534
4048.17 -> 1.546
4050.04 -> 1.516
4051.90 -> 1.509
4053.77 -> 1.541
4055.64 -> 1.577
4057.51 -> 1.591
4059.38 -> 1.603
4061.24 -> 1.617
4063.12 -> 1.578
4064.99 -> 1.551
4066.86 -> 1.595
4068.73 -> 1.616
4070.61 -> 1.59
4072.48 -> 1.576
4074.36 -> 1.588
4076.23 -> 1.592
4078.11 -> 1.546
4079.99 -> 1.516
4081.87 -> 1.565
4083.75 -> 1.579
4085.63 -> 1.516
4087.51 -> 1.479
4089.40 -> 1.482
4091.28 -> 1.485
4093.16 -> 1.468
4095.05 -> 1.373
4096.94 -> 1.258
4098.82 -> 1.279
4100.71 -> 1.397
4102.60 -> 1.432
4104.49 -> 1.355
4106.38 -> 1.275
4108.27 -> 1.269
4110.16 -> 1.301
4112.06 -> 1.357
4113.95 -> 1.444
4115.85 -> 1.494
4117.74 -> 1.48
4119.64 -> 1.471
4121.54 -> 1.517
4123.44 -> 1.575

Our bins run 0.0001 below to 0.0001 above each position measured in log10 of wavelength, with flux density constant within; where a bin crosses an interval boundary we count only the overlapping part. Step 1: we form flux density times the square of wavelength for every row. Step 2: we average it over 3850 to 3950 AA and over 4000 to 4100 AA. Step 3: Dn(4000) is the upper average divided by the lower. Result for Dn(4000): 1.27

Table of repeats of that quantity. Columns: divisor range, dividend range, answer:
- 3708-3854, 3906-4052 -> 1.31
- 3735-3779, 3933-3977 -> 1.23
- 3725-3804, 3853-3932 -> 1.19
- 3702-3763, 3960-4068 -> 1.42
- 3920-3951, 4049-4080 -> 1.29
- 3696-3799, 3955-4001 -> 1.22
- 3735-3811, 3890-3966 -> 1.26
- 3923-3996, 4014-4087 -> 1.31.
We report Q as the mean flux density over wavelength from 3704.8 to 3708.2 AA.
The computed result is 0.906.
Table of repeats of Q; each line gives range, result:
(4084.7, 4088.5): 1.5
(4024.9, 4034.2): 1.57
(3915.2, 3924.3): 1.43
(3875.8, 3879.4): 1.26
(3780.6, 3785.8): 1.36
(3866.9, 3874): 1.4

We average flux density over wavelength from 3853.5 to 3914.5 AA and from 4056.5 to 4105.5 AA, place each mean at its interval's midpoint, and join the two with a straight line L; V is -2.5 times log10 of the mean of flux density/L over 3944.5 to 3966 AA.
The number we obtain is 0.066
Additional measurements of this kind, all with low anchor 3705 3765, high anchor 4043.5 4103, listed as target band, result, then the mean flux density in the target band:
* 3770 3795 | 0.05 mag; 1.2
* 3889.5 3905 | 0.05 mag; 1.3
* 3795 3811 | 0.11 mag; 1.16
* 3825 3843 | 0.27 mag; 1.01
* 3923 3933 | 0.14 mag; 1.22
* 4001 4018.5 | -0.12 mag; 1.63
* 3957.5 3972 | 0.28 mag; 1.1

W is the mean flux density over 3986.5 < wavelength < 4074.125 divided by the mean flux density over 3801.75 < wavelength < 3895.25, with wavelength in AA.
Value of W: 1.27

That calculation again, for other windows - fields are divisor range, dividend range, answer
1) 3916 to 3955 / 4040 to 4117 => 1.13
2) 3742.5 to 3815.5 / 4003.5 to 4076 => 1.37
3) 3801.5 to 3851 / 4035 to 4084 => 1.31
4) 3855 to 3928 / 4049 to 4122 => 1.10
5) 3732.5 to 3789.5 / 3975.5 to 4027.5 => 1.34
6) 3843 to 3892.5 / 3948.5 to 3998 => 0.98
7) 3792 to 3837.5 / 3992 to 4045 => 1.36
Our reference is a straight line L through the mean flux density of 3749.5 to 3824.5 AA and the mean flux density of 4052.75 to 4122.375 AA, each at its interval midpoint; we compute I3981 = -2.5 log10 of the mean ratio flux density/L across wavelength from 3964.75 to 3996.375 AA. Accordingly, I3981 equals 0.10 mag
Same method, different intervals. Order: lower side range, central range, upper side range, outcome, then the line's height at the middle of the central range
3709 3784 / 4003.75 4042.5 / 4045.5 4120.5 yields -0.127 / 1.44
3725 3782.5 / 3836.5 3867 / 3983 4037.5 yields 0.063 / 1.35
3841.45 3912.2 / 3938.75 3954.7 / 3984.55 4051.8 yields 0.027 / 1.44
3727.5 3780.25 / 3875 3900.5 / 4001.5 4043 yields 0.146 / 1.39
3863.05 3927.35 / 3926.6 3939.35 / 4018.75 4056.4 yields 0.228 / 1.41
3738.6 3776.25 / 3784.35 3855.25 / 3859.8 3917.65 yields 0.028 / 1.21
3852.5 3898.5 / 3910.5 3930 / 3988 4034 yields -0.018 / 1.38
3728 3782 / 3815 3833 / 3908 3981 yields 0.021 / 1.2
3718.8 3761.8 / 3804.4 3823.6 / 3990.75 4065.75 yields 0.031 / 1.34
